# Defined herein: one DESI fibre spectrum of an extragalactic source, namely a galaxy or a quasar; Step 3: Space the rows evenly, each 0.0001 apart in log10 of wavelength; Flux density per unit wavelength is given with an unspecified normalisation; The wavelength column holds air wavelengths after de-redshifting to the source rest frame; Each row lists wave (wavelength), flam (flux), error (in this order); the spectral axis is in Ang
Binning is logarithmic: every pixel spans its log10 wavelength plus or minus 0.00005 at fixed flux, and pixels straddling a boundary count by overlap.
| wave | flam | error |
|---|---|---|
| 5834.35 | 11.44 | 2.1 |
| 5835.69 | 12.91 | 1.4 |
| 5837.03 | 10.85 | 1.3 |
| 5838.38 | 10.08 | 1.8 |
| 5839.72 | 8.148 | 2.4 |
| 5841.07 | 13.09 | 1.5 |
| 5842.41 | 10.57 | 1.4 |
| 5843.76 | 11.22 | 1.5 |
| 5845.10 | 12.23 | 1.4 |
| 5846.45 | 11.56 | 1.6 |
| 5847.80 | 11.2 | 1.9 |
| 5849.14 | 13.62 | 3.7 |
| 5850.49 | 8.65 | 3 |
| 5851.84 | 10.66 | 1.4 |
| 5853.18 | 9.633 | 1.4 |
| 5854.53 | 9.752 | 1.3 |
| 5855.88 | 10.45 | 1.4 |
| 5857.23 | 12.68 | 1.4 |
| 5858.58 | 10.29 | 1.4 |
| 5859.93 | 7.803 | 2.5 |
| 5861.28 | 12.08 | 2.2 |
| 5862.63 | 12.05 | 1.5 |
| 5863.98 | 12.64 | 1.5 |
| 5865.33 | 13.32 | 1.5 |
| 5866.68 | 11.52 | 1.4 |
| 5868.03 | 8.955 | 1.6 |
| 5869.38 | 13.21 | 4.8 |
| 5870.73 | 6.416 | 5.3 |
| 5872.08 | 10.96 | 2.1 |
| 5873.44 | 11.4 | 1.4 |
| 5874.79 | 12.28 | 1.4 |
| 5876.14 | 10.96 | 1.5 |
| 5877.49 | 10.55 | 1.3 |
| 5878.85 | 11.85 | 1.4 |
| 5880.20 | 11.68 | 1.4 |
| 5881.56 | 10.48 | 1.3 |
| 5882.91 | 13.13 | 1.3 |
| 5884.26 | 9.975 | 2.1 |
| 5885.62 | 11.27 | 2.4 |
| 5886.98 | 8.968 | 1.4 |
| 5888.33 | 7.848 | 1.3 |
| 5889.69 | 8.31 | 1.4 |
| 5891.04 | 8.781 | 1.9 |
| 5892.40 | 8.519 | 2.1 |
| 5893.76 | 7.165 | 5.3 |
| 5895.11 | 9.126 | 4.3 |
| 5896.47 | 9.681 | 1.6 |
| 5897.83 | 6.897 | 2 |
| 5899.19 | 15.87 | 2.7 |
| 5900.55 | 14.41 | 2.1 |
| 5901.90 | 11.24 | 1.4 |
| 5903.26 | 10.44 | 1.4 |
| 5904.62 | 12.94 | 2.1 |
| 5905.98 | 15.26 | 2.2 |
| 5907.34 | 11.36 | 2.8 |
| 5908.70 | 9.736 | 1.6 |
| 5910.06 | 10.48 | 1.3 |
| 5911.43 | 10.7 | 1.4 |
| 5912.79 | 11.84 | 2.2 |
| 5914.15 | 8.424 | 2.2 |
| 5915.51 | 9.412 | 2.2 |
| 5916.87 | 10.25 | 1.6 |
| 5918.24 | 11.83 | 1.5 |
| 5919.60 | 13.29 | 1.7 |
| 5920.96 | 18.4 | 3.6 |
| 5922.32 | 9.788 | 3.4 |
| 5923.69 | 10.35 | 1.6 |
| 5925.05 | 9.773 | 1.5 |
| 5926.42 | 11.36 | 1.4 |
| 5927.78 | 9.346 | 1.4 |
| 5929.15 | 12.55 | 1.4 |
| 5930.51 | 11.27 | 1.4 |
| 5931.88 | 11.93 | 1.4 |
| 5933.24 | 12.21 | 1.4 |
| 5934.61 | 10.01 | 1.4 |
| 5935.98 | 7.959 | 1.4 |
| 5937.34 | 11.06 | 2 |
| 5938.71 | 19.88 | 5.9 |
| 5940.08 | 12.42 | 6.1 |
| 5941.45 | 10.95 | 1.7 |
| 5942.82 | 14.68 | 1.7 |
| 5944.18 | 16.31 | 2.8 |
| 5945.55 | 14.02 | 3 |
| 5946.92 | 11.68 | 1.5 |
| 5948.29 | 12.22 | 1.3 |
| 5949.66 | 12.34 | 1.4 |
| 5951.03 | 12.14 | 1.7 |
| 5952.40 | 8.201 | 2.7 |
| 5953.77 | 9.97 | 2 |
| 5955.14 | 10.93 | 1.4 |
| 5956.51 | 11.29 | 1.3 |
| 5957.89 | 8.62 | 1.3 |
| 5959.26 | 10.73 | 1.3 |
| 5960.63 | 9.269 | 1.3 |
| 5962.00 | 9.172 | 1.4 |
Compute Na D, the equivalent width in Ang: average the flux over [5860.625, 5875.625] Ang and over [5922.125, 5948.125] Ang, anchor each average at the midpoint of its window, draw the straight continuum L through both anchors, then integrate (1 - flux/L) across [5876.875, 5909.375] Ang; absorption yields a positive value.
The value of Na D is 2.7 Ang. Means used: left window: 11.3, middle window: 10.6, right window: 12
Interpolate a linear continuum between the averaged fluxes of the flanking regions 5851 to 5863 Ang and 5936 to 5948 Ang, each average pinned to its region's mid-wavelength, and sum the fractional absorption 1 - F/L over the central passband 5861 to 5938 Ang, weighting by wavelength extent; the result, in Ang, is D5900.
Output 6.65 Ang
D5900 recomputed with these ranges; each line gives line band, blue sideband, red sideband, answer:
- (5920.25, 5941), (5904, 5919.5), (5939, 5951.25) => 0.8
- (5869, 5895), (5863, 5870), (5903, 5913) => 3.7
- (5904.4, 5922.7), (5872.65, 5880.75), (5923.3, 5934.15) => -0.8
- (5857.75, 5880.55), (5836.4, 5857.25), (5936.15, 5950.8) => 0.7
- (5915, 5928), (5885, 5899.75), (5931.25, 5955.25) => -0.7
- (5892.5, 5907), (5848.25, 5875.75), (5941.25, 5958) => 0.2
